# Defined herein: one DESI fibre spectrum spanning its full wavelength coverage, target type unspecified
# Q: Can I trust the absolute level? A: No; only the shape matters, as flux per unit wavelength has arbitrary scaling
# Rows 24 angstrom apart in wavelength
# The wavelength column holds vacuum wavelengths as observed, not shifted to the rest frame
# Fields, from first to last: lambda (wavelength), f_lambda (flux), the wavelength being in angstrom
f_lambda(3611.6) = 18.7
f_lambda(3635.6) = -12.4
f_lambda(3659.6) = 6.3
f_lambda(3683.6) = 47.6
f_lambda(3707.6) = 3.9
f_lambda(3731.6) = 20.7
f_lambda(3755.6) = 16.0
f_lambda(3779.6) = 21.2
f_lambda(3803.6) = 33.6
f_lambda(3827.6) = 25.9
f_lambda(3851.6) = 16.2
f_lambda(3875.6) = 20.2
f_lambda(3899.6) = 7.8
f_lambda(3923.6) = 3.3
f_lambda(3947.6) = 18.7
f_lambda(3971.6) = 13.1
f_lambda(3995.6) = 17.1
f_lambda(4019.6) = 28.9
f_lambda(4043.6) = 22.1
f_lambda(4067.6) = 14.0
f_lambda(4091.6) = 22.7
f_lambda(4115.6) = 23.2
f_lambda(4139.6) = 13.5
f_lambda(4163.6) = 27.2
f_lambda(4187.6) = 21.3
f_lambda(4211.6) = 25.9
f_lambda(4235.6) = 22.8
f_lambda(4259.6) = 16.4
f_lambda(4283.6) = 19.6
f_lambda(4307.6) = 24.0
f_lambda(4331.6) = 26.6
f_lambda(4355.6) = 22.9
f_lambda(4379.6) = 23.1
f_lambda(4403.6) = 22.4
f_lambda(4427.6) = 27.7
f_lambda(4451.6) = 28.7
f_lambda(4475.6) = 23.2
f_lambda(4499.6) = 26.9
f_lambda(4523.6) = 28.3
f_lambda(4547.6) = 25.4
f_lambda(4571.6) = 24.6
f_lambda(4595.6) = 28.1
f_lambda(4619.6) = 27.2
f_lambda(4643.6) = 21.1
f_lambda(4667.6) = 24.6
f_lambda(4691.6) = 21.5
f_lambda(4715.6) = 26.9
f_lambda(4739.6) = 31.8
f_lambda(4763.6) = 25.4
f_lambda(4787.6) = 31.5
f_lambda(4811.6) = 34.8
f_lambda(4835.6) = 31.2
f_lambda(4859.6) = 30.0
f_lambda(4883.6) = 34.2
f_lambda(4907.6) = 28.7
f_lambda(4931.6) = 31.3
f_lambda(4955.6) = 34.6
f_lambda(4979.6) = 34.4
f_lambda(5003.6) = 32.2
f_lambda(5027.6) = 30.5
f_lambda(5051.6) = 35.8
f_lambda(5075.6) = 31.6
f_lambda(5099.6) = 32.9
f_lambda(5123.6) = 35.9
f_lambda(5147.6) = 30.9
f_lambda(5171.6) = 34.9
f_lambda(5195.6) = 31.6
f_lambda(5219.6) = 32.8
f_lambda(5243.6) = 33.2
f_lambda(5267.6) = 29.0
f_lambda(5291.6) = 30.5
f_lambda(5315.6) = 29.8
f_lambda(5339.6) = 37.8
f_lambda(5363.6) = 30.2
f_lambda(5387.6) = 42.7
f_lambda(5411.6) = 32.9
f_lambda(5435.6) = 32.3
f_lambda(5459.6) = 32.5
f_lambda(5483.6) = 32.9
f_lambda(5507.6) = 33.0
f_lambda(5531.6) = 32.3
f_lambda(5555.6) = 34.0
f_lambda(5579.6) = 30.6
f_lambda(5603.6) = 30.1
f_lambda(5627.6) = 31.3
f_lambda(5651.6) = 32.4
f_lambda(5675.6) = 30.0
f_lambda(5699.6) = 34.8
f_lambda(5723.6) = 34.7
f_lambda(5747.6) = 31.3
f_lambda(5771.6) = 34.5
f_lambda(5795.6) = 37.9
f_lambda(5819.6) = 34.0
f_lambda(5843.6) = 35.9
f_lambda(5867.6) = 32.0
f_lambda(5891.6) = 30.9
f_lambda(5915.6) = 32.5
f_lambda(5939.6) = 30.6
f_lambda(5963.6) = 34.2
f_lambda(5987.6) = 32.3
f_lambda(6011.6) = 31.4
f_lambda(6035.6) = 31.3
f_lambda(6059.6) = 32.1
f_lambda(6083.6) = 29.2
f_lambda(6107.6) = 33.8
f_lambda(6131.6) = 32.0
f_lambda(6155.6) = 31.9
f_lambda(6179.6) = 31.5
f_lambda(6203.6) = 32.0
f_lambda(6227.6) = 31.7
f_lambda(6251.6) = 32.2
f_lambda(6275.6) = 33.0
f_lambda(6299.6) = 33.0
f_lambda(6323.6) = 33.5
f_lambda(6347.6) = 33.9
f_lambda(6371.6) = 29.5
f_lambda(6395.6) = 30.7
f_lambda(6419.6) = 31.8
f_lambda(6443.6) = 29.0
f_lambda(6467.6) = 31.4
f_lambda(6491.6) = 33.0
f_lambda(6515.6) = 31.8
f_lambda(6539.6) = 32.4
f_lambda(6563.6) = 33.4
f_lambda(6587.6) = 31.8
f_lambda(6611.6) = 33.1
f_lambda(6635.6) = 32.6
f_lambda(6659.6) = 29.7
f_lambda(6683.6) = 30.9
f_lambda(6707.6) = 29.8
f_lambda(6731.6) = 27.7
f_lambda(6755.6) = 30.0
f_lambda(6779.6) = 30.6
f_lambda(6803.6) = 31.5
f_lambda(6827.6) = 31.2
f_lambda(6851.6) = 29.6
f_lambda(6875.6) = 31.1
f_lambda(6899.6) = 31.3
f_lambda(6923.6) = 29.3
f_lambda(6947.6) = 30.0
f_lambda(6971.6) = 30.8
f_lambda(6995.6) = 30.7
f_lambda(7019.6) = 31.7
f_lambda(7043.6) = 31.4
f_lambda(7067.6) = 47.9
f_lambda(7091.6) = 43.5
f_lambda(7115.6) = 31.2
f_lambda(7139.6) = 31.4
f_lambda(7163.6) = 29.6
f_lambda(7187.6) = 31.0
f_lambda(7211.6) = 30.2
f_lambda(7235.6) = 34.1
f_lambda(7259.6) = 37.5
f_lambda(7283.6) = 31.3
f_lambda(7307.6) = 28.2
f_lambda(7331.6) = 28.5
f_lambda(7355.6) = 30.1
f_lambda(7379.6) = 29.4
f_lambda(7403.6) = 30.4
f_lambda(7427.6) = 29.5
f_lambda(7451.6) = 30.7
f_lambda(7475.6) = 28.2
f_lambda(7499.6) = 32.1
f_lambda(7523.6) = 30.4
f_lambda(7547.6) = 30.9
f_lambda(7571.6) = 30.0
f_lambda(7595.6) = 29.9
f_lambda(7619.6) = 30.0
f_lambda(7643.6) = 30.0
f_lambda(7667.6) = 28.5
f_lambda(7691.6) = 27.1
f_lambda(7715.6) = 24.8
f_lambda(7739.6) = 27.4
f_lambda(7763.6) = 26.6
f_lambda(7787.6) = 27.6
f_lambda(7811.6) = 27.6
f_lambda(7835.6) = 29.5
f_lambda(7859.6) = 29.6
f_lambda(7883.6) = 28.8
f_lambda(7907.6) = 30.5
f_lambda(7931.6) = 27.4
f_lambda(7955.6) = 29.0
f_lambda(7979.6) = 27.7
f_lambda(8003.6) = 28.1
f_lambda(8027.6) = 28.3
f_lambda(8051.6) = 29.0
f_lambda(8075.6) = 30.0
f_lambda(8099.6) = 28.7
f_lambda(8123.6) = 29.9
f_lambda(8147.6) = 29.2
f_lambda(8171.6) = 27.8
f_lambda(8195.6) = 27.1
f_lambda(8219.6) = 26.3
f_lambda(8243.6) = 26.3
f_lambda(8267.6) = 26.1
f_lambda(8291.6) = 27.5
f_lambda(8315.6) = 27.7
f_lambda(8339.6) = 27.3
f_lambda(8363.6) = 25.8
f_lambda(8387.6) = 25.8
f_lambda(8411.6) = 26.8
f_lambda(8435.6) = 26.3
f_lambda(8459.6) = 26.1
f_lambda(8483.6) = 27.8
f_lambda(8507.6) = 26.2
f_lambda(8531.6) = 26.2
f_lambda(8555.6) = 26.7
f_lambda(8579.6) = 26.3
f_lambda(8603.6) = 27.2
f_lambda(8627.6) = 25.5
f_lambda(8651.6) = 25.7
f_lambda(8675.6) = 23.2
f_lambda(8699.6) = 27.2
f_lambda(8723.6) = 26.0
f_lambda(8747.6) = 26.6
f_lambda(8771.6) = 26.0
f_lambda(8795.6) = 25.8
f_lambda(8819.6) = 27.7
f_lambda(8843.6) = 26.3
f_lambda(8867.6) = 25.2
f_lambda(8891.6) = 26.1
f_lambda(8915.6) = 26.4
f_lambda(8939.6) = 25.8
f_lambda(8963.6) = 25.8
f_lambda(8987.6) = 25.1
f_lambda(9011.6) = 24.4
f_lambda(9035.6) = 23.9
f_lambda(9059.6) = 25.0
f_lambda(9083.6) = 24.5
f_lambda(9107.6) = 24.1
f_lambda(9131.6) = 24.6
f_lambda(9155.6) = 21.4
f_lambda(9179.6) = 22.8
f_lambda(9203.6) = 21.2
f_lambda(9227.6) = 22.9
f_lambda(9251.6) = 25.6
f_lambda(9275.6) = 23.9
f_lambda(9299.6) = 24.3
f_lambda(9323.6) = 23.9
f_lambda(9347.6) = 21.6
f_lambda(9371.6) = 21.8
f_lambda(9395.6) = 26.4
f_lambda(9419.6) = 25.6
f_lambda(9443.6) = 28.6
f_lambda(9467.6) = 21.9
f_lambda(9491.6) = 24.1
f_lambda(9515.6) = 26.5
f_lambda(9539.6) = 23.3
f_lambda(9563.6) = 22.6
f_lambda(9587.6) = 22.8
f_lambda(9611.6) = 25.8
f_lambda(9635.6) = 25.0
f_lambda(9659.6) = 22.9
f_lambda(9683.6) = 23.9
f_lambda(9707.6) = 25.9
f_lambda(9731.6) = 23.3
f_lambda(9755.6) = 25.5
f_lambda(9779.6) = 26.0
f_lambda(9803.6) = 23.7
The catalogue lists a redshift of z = 0.08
